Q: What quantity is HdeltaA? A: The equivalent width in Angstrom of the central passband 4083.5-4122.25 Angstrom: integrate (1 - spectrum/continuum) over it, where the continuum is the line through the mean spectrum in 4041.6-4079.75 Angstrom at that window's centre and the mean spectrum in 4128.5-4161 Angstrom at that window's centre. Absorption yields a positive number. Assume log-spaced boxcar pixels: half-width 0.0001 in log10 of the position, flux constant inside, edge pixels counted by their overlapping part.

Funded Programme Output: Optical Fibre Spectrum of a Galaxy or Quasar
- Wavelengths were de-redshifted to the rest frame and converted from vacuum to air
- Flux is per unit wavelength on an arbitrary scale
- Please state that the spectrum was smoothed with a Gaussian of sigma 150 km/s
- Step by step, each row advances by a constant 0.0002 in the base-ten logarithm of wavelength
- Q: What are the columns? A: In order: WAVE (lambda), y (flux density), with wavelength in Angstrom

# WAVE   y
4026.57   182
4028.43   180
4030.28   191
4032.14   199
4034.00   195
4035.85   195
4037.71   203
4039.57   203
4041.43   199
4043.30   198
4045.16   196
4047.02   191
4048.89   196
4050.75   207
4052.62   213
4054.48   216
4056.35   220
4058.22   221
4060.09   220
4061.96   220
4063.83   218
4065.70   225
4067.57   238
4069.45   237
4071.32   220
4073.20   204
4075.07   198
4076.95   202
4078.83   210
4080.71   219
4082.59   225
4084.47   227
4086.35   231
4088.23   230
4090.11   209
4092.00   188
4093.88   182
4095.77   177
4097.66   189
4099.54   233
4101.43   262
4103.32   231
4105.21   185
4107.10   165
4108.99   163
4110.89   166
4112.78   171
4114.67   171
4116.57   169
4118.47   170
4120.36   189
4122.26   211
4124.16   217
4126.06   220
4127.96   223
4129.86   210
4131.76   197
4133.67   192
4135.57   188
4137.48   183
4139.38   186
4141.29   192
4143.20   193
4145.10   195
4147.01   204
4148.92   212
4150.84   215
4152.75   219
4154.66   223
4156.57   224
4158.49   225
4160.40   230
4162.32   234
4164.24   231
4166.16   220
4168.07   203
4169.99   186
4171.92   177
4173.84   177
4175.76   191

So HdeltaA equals 2.4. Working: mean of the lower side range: 212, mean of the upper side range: 205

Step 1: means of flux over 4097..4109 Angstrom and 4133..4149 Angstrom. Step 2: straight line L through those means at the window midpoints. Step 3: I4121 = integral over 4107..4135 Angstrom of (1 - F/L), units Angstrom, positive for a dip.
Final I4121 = 1.50 Angstrom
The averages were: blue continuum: 208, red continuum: 193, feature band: 190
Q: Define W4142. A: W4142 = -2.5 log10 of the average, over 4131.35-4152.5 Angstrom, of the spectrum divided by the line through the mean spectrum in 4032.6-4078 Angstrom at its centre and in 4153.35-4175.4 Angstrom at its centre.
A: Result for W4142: 0.076 mag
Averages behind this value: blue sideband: 210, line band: 197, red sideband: 211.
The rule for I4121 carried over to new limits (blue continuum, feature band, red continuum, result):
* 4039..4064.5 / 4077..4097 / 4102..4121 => -1.8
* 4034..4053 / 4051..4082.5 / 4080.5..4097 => -2.0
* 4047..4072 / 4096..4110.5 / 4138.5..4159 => 0.8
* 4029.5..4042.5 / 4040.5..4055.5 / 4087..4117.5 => -0.4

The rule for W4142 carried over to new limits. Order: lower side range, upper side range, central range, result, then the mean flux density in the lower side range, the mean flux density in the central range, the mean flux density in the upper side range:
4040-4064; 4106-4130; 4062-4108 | -0.08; 208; 213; 187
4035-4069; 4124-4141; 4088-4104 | -0.03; 210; 210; 201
